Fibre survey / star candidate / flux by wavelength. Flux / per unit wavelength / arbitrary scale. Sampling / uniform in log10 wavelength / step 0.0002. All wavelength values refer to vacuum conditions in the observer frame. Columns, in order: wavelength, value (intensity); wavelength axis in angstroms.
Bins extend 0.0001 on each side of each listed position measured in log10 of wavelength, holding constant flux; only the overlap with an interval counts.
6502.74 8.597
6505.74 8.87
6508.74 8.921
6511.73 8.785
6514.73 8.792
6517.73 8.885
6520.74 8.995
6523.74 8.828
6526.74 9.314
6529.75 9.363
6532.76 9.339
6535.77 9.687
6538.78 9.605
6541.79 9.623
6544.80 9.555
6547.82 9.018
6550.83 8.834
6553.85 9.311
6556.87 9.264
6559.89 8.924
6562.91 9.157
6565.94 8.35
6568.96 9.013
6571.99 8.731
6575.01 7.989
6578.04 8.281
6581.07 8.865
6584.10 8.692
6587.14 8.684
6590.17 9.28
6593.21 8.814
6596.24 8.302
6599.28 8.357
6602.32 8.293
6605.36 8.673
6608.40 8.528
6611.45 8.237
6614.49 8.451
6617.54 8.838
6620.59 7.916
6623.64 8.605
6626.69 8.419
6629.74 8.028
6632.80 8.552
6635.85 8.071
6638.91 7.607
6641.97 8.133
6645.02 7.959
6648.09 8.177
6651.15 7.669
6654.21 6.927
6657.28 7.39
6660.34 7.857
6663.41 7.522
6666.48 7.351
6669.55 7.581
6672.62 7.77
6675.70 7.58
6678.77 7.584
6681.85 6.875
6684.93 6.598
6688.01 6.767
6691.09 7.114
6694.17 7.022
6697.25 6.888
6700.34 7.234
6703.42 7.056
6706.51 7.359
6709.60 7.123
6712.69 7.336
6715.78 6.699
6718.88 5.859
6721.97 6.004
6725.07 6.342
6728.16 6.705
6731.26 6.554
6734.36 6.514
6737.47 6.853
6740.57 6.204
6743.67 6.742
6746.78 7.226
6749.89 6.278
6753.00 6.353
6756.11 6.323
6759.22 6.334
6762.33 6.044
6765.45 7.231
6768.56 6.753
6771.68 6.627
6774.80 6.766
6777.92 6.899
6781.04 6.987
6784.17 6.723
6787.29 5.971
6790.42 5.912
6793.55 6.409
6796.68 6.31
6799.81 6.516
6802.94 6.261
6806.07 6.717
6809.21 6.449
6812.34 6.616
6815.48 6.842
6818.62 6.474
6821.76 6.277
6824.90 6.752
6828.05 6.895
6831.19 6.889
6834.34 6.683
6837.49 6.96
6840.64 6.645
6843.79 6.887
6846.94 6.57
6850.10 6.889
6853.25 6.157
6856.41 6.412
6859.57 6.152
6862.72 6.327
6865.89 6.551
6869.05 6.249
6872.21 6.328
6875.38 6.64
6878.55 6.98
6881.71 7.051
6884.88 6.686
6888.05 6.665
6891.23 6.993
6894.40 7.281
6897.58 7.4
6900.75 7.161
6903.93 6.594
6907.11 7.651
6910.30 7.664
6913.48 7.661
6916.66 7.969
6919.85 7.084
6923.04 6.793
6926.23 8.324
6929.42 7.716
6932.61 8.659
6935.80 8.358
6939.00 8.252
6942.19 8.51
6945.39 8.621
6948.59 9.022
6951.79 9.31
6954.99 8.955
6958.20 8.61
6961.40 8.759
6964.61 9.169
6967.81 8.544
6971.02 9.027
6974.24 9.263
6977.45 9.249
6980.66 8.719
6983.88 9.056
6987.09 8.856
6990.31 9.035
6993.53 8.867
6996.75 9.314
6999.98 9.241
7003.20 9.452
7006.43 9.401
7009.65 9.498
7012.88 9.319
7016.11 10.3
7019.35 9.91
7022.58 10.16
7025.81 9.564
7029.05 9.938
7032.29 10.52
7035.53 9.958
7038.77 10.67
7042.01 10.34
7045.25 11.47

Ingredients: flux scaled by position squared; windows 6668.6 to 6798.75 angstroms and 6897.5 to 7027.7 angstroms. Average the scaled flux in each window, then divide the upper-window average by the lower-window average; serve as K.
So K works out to 1.4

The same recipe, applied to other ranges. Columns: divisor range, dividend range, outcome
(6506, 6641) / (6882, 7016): 1.07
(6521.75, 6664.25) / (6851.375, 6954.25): 0.94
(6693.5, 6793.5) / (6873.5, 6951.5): 1.20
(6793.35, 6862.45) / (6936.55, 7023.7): 1.45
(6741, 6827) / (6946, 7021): 1.48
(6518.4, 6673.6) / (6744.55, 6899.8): 0.83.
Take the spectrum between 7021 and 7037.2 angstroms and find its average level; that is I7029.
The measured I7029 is 10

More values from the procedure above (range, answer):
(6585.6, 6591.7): 8.97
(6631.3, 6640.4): 8.08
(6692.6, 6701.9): 7.05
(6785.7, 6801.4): 6.23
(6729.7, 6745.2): 6.57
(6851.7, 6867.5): 6.32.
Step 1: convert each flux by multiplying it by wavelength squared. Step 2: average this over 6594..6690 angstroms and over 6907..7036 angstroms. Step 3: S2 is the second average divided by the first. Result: 1.24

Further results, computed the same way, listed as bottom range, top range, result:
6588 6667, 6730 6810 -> 0.84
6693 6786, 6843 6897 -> 1.03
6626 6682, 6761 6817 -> 0.88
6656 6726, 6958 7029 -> 1.43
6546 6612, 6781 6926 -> 0.84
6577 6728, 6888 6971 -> 1.13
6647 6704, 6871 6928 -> 1.05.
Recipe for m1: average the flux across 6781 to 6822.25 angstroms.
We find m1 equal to 6.45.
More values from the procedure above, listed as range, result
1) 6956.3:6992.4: 8.93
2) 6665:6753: 6.89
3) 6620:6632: 8.28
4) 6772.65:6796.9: 6.51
